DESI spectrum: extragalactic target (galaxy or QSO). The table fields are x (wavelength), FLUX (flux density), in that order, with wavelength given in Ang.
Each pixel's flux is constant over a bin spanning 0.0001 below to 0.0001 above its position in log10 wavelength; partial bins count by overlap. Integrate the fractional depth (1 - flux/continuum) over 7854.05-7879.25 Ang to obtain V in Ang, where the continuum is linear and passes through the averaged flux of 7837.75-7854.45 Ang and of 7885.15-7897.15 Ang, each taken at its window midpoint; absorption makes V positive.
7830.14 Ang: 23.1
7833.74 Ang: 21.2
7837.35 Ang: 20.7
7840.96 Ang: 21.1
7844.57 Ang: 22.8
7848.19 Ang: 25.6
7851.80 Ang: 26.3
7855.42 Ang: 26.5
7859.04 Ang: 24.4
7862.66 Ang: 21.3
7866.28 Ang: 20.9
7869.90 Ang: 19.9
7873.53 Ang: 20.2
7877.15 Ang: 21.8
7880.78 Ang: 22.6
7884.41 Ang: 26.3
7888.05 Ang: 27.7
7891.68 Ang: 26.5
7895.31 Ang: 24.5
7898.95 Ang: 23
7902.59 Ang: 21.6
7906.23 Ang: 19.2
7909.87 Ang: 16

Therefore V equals 2.84 Ang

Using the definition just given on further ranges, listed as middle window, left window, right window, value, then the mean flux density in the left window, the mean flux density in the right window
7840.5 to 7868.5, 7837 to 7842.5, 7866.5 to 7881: -3.66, 20.9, 20.9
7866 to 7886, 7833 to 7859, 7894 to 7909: 0.47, 23.6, 21.6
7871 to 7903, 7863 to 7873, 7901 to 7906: -4.83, 20.5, 20.8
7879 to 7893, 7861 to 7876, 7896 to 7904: -2.57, 20.6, 22.6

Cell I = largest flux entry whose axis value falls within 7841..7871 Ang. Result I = 26.5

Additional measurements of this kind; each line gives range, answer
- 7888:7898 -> 27.7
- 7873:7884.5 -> 26.3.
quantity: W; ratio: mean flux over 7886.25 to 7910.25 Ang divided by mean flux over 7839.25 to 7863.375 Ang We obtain 0.95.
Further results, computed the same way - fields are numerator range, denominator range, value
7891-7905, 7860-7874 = 1.13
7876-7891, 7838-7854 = 1.05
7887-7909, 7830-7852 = 1.02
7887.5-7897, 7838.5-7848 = 1.16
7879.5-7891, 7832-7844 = 1.22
